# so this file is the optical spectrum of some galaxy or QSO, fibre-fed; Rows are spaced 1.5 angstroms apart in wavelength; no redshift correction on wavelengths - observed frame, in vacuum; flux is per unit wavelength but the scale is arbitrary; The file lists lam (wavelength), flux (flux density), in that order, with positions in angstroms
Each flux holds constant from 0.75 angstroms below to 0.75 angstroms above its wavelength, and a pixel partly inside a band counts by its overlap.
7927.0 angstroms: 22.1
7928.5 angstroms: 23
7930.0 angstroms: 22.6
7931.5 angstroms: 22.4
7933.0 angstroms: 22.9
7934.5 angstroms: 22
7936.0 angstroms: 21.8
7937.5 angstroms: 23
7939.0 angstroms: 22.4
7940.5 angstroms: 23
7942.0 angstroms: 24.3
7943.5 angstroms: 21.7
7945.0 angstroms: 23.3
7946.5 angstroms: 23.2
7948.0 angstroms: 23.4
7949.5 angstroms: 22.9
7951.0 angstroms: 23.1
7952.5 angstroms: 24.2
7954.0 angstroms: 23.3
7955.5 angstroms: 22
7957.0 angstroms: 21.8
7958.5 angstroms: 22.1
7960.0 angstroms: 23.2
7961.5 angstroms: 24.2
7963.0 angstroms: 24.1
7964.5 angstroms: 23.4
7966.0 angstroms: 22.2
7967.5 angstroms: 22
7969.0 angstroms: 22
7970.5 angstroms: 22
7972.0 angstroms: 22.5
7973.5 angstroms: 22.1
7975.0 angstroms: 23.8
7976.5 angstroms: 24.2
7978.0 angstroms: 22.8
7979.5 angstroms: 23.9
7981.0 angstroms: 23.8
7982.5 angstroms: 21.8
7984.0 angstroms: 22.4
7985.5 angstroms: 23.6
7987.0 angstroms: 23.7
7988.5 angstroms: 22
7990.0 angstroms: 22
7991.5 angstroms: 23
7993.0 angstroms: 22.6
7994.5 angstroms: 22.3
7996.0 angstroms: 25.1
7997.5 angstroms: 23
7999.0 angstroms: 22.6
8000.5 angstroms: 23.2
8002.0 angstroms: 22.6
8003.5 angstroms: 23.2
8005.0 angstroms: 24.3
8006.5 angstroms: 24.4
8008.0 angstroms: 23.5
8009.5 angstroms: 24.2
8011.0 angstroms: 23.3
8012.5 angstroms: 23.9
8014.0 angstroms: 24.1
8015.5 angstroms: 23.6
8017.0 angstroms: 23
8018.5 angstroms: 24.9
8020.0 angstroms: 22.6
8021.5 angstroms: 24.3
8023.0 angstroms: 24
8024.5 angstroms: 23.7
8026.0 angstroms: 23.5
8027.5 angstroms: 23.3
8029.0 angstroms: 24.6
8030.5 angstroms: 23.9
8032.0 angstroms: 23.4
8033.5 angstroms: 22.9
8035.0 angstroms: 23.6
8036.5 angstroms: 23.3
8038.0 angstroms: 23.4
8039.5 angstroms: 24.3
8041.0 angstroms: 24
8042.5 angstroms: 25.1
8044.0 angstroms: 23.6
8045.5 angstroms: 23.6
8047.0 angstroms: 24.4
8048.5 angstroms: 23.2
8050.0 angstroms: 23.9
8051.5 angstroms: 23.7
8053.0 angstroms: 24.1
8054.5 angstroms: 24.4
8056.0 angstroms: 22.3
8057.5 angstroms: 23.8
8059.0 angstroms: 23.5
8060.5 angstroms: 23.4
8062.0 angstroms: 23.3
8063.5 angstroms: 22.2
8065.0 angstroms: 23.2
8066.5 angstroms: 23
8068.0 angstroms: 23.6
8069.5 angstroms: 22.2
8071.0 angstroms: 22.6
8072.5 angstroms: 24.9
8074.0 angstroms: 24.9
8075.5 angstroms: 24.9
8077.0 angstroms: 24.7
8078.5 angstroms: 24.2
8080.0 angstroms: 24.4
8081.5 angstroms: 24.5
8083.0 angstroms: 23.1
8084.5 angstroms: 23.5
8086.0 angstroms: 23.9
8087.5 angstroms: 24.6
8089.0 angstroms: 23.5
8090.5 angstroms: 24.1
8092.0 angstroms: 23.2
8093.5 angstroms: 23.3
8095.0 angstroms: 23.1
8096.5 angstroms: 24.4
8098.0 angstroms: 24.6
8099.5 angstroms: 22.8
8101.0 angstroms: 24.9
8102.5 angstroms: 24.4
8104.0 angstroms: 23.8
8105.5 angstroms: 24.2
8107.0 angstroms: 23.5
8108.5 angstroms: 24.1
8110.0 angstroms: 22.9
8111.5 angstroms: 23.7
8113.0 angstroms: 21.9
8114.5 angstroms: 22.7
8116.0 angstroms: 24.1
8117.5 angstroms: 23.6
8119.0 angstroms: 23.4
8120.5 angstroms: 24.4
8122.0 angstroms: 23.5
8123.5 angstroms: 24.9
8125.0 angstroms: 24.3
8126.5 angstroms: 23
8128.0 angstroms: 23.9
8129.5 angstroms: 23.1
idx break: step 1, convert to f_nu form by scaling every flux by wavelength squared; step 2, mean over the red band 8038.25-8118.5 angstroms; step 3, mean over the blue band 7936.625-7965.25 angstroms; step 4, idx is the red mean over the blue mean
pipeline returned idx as 1.06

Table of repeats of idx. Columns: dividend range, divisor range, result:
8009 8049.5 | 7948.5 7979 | 1.05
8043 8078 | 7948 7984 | 1.06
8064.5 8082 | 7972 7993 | 1.07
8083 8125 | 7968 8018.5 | 1.05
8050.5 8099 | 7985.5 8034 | 1.03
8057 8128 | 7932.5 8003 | 1.07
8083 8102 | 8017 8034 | 1.02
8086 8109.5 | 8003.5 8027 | 1.02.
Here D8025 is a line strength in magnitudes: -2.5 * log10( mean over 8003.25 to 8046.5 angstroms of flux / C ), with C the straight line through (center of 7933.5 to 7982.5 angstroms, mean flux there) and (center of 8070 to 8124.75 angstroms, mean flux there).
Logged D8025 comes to -0.02 mag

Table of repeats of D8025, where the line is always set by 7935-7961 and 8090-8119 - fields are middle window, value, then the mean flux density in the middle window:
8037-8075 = -0.01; 23.6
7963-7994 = 0.01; 22.8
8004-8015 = -0.04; 23.9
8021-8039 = -0.02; 23.7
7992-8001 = 0.00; 23.1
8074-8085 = -0.03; 24.2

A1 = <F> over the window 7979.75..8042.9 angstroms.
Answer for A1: 23.5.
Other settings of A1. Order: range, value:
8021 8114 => 23.7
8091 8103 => 23.8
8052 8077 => 23.6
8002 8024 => 23.8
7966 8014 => 23.1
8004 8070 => 23.7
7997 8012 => 23.4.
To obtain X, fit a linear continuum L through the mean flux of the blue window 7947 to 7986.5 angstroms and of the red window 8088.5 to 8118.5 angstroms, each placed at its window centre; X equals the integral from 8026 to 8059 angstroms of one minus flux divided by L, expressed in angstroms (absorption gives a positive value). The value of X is -0.6 angstroms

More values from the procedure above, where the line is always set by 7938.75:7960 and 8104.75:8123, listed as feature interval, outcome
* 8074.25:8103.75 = -0.7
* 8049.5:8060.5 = -0.2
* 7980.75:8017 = -0.2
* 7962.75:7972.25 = 0.2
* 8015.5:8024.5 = -0.2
